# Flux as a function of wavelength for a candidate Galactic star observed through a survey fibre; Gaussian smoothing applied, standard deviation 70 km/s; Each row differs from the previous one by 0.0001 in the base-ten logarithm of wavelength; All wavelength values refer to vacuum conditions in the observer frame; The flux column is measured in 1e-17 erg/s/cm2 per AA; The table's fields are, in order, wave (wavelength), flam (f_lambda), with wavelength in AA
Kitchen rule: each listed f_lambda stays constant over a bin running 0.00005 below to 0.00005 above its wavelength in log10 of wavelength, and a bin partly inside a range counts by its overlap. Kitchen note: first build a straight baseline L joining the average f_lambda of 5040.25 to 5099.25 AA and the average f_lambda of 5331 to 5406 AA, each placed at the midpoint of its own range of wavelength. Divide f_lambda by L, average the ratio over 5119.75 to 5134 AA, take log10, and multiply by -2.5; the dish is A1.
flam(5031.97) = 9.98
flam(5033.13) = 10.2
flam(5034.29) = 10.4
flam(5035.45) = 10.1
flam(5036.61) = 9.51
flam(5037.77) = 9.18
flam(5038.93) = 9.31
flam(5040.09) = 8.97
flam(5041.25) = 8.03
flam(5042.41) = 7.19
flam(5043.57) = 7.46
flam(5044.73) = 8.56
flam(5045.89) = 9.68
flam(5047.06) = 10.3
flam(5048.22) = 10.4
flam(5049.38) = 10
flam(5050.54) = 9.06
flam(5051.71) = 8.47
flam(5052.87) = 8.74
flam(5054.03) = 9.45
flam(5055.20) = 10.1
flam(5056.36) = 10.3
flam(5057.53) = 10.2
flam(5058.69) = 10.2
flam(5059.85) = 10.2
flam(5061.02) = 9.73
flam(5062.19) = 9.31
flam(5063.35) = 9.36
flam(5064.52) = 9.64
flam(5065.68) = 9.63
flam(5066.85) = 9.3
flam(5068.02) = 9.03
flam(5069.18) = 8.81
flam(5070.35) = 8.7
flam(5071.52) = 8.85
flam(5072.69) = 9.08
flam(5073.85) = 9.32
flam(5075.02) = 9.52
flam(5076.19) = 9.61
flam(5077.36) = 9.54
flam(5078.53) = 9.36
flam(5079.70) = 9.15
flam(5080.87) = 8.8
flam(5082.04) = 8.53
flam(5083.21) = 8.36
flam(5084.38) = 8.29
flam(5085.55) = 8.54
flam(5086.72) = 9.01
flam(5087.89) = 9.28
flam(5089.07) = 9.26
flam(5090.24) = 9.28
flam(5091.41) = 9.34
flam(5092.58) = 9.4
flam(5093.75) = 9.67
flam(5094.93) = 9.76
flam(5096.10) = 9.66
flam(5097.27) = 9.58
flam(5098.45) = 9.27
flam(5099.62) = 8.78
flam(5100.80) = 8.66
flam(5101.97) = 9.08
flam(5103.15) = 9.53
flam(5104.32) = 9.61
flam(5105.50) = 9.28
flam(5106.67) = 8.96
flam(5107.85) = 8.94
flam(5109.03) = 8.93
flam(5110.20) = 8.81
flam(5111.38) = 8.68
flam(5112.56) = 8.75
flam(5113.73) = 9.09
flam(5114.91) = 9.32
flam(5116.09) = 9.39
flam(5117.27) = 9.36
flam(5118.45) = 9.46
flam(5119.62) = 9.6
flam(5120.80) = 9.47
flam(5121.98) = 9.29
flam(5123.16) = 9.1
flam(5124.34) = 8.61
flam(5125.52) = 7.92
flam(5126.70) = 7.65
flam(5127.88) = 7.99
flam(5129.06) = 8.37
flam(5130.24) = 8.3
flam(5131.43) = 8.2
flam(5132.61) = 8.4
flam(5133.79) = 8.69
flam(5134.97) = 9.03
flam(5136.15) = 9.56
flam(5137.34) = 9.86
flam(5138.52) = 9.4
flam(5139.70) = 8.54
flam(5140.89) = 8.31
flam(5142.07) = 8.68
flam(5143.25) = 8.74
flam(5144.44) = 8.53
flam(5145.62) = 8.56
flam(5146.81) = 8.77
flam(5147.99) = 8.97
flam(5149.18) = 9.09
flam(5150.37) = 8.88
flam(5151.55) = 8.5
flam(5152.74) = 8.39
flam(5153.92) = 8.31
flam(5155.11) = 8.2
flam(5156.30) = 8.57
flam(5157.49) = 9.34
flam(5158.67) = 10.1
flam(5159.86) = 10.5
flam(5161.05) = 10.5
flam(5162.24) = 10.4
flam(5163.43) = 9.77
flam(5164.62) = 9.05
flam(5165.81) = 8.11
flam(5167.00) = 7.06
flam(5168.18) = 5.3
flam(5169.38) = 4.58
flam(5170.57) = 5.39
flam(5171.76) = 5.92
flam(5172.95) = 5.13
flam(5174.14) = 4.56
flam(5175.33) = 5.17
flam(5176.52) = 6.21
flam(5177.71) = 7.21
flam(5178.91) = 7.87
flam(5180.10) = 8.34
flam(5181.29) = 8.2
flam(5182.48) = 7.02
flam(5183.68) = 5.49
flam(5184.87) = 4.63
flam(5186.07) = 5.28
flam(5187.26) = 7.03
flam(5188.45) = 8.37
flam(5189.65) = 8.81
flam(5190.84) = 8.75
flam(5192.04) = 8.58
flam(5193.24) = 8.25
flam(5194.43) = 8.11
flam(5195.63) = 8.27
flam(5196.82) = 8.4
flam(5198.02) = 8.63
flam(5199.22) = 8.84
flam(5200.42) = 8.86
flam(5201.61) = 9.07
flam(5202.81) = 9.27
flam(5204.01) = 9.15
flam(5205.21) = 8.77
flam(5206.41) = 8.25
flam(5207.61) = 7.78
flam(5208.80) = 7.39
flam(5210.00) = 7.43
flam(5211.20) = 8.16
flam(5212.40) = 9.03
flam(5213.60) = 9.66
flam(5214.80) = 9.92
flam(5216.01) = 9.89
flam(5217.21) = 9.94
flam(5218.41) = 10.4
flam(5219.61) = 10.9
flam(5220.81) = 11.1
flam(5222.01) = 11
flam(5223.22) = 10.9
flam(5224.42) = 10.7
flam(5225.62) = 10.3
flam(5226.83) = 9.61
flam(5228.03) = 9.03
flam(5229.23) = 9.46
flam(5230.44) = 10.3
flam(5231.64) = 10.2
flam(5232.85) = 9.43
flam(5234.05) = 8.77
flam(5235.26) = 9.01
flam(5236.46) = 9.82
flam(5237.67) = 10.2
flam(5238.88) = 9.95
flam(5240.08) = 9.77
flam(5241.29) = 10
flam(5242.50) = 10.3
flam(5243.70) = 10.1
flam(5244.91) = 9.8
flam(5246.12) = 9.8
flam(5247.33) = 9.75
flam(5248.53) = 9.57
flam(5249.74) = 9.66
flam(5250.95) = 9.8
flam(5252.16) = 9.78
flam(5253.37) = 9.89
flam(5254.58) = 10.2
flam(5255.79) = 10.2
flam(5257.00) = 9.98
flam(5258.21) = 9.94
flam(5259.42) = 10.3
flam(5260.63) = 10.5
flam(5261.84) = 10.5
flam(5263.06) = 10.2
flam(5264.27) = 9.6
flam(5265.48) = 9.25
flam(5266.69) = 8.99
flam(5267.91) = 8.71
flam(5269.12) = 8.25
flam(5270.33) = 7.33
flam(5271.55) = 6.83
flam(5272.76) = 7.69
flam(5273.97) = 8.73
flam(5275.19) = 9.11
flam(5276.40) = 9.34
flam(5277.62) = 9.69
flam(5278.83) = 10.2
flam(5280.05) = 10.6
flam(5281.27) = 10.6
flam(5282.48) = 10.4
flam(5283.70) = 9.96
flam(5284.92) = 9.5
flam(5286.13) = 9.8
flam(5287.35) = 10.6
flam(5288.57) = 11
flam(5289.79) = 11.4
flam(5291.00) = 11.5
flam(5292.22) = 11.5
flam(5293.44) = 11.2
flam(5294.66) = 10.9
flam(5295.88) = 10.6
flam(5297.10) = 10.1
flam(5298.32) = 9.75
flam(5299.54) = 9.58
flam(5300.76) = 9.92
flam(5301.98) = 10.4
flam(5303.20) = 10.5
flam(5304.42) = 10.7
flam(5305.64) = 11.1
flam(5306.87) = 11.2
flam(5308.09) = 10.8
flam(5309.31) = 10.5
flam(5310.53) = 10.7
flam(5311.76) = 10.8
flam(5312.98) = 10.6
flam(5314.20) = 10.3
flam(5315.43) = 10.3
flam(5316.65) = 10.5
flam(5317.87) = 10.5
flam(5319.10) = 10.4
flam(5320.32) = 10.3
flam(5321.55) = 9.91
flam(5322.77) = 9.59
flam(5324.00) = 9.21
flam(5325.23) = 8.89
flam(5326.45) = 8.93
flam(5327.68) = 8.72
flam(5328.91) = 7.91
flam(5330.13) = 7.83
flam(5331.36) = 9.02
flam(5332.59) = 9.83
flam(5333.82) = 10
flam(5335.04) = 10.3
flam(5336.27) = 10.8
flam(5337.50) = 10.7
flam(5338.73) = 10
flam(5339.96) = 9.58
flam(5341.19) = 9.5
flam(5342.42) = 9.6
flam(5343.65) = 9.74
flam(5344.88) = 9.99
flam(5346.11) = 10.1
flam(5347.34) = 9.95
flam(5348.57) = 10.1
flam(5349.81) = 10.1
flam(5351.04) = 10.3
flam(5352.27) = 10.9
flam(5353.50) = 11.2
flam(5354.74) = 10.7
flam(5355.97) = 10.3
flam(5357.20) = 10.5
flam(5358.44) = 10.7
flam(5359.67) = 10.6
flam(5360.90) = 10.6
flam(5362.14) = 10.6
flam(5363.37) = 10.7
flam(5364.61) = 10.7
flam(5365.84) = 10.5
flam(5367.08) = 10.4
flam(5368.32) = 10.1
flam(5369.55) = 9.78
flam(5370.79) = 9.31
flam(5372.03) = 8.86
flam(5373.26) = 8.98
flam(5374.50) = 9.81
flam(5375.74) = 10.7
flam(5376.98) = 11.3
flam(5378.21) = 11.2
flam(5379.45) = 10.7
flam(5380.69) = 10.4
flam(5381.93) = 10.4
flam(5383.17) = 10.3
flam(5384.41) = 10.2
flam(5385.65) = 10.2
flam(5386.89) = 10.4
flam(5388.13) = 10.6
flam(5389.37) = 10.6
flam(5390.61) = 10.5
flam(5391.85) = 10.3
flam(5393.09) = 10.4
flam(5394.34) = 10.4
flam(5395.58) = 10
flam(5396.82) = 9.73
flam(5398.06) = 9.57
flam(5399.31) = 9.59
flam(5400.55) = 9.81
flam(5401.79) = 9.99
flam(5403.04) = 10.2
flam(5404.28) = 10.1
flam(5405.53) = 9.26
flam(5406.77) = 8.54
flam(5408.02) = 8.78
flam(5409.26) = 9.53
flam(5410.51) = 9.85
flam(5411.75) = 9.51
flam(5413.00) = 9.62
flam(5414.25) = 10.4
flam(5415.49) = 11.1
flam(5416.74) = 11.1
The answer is 0.11 mag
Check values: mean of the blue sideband 9.24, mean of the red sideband 10.2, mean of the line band 8.53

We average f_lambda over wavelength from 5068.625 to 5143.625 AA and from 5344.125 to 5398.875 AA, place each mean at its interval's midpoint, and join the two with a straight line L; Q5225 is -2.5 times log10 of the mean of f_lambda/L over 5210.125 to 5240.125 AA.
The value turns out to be -0.03 mag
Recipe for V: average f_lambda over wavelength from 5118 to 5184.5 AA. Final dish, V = 8.18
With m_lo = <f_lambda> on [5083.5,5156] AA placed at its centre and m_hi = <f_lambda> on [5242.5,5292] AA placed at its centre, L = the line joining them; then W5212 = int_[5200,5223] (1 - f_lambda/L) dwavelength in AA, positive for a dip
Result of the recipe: 0.4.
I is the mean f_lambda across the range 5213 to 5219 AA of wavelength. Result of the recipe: 9.95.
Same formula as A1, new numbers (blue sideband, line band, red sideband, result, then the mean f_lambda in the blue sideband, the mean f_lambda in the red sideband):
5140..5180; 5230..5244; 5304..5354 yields -0.105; 7.97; 10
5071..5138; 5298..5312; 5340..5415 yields -0.071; 9.04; 10.1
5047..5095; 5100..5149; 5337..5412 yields 0.070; 9.34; 10.1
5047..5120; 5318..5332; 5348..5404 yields 0.103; 9.29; 10.3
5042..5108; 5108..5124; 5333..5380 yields 0.028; 9.25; 10.3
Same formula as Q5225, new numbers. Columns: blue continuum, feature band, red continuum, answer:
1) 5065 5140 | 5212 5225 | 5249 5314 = -0.07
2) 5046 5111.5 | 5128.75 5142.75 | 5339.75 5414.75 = 0.08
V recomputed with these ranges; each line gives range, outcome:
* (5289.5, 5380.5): 10.2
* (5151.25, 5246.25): 8.61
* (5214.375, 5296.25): 9.91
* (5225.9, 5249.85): 9.74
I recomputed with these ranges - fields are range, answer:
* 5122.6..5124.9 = 8.85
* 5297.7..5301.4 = 9.76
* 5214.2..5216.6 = 9.87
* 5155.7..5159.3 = 9.35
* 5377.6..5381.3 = 10.8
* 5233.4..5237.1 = 9.22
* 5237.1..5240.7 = 9.97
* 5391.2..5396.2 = 10.3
